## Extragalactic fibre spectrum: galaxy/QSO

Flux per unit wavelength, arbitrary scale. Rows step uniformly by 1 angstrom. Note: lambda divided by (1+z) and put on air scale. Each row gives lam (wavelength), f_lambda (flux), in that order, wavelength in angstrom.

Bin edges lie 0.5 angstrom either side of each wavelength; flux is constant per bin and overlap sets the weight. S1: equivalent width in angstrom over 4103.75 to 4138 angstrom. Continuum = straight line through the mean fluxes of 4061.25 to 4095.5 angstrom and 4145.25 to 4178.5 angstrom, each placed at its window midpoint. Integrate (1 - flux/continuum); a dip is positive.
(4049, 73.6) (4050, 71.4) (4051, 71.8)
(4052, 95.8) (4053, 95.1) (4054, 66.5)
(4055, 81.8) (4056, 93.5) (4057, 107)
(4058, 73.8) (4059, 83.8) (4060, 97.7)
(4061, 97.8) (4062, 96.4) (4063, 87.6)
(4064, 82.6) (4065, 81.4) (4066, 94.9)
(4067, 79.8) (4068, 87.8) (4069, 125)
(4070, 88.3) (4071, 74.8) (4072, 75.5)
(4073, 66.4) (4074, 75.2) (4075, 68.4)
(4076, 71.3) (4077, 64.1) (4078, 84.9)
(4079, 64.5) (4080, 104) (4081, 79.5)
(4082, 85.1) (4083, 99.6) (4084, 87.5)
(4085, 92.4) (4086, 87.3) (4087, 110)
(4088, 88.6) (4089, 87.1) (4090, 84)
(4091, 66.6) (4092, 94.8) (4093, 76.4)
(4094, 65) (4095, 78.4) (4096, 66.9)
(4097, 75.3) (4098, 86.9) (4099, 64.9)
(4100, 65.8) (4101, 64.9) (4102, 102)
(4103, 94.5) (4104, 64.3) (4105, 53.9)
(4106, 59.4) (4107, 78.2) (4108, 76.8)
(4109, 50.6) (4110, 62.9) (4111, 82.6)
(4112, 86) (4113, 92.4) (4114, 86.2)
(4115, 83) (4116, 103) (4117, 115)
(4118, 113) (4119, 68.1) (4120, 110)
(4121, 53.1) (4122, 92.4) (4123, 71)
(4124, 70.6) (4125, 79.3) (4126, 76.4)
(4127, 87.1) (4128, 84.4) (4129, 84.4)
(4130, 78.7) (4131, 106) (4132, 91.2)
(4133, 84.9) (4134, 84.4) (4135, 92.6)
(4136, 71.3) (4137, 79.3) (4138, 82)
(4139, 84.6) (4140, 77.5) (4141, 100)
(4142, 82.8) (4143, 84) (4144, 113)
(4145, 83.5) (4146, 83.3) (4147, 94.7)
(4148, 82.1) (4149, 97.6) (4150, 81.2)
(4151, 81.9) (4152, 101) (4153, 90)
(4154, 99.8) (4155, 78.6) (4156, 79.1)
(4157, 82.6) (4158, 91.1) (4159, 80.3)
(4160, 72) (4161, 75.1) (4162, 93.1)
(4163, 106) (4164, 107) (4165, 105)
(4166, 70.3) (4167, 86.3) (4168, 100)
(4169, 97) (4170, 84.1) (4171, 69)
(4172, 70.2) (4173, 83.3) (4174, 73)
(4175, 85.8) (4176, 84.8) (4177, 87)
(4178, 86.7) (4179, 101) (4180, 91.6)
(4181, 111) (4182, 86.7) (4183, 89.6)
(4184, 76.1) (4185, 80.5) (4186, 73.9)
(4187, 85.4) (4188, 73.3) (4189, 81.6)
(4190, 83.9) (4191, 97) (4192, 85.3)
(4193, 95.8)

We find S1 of 1.5 angstrom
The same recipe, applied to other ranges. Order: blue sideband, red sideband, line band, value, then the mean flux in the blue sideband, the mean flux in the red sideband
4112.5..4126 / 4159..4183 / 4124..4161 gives 0.7 angstrom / 87.1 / 88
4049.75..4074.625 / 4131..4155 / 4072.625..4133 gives 4.2 angstrom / 86.1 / 88.1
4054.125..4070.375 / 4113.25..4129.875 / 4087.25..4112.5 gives 3.5 angstrom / 90.7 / 86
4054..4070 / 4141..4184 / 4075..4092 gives 1.0 angstrom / 90.5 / 88.1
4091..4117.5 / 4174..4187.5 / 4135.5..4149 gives -0.6 angstrom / 77.9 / 87.2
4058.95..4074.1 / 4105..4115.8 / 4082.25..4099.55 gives -0.4 angstrom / 87.6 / 75.6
